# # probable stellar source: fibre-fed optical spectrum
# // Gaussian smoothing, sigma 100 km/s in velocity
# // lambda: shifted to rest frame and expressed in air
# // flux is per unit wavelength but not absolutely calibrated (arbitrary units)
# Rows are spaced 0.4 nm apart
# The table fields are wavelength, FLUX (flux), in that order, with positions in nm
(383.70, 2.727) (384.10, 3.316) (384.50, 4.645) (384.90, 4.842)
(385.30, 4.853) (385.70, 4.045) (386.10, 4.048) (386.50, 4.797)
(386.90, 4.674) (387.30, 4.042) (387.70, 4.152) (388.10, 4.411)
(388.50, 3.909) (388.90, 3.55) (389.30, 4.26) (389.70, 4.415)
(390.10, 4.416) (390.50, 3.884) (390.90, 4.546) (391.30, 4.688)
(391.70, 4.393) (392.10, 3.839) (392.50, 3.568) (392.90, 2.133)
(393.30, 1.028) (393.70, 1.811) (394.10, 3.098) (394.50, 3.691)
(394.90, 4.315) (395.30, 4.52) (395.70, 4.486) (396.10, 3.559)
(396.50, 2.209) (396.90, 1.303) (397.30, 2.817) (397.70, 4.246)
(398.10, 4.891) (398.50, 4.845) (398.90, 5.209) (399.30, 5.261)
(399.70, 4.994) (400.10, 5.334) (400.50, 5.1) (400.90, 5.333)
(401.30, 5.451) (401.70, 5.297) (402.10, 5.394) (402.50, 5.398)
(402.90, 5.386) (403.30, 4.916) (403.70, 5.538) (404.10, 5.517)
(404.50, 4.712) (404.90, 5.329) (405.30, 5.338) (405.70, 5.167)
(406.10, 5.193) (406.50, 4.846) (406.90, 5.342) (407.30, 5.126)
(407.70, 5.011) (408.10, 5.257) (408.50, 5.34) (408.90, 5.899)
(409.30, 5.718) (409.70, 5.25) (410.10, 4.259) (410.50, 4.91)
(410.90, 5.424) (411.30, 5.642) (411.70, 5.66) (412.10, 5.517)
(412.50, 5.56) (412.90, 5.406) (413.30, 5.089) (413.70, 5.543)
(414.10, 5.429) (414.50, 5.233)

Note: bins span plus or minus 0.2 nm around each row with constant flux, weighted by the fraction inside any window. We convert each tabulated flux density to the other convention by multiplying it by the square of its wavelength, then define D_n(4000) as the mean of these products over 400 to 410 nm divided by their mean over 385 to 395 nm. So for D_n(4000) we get 1.47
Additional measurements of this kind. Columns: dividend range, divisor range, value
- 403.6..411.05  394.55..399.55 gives 1.38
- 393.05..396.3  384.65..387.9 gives 0.78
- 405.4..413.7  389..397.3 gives 1.65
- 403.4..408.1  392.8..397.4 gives 1.86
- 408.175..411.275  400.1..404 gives 1.03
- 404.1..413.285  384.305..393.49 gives 1.44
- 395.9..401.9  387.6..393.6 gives 1.22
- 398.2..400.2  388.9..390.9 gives 1.27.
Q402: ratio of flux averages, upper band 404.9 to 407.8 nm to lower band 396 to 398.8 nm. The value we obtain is 1.5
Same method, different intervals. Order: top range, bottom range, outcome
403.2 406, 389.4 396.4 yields 1.43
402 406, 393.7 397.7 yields 1.59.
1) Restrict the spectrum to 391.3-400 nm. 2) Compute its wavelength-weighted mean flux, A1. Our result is 3.67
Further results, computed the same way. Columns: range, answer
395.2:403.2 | 4.56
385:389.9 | 4.27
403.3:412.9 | 5.28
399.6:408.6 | 5.23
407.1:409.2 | 5.35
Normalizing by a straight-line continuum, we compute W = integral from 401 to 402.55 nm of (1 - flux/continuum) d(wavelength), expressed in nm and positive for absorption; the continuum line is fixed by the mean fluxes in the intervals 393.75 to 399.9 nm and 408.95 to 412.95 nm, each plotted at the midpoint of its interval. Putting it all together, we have -0.34 nm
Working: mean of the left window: 3.91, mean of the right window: 5.35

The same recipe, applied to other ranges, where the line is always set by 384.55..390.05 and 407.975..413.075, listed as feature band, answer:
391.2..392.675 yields 0.14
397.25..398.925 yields 0.12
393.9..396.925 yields 0.75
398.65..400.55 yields -0.12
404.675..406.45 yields -0.02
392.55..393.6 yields 0.62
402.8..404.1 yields -0.07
